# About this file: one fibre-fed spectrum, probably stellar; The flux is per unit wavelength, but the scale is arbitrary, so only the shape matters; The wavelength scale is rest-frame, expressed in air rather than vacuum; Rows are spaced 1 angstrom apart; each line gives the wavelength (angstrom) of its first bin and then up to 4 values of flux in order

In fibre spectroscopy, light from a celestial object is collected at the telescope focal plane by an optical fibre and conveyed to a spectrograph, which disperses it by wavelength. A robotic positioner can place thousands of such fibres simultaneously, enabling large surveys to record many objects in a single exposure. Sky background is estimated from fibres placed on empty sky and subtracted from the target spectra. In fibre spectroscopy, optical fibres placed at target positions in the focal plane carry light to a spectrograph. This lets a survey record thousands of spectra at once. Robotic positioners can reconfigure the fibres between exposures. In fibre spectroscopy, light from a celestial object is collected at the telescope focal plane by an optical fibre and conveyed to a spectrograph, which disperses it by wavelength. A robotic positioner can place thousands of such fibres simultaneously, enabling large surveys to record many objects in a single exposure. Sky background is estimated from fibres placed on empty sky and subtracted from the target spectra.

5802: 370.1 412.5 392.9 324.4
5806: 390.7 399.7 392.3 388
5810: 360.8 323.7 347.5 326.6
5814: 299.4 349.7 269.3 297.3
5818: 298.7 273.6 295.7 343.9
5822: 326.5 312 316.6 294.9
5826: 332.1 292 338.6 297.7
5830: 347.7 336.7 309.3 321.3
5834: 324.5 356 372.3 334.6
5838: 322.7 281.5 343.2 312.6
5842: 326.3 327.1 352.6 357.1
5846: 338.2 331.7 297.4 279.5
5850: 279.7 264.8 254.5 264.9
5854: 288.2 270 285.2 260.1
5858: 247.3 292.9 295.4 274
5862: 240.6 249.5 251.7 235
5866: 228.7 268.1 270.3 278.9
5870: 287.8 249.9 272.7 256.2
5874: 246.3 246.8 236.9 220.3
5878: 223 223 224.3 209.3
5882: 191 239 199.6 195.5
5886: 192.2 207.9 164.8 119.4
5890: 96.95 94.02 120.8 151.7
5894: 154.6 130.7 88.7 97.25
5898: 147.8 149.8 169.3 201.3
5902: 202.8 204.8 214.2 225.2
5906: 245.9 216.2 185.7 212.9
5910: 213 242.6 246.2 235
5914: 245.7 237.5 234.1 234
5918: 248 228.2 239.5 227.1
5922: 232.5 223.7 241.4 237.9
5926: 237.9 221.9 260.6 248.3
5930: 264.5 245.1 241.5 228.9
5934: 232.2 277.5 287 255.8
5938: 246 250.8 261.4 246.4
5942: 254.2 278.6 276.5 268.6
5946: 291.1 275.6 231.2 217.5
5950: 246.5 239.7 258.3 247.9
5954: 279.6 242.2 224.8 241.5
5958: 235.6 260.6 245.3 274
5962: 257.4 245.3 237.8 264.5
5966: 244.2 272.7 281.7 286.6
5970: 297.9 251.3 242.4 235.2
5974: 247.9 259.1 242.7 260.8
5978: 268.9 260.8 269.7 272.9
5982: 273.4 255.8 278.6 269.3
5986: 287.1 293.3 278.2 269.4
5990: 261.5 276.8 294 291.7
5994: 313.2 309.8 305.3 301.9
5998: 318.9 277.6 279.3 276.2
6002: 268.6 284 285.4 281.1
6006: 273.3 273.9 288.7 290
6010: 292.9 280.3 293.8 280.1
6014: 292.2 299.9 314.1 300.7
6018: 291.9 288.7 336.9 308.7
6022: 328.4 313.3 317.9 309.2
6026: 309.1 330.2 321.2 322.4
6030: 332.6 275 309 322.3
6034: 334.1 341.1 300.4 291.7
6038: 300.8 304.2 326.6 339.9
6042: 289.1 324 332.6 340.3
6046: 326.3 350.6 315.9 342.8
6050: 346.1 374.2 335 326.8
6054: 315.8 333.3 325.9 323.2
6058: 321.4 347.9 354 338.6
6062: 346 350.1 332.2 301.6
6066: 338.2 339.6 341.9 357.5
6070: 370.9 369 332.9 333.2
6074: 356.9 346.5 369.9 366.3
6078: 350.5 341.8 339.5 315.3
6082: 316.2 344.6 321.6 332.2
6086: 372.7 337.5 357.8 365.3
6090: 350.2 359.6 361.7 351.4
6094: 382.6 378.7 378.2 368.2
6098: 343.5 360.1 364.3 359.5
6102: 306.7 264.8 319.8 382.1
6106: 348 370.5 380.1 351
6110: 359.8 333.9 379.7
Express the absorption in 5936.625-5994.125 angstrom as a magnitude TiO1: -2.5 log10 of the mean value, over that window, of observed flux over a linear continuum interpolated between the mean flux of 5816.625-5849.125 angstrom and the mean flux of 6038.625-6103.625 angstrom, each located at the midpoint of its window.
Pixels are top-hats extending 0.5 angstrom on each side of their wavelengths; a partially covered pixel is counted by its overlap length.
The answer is 0.26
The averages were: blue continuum 322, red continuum 342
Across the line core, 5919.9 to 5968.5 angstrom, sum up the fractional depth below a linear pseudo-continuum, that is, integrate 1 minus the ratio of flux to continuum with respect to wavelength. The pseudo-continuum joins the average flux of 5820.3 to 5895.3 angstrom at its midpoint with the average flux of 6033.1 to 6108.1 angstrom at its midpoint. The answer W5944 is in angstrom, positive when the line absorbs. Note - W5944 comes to 7.4 angstrom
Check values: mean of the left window 266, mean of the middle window 251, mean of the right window 341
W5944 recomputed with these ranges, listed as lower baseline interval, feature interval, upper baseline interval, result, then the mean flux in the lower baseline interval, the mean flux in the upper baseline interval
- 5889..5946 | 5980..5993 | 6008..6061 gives 0.0 angstrom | 217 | 318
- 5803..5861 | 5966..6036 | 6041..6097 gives 9.9 angstrom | 319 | 343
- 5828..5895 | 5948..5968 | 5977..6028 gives 2.2 angstrom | 260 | 290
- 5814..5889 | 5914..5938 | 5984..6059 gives 4.0 angstrom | 280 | 307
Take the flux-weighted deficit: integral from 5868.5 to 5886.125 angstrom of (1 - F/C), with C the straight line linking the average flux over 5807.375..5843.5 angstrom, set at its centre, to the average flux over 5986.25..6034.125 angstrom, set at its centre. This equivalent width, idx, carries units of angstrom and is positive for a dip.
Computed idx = 4.64 angstrom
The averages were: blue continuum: 325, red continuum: 298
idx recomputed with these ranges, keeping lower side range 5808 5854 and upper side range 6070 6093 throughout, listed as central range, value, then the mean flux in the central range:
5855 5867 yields 2.3 angstrom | 261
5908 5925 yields 5.0 angstrom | 233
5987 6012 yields 3.8 angstrom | 287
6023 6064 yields 2.1 angstrom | 326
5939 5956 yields 3.9 angstrom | 256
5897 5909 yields 4.9 angstrom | 193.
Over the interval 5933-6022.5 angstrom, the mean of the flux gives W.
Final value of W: 272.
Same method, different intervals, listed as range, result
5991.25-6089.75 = 321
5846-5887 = 254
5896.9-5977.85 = 241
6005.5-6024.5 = 298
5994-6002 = 295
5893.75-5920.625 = 202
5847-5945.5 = 230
